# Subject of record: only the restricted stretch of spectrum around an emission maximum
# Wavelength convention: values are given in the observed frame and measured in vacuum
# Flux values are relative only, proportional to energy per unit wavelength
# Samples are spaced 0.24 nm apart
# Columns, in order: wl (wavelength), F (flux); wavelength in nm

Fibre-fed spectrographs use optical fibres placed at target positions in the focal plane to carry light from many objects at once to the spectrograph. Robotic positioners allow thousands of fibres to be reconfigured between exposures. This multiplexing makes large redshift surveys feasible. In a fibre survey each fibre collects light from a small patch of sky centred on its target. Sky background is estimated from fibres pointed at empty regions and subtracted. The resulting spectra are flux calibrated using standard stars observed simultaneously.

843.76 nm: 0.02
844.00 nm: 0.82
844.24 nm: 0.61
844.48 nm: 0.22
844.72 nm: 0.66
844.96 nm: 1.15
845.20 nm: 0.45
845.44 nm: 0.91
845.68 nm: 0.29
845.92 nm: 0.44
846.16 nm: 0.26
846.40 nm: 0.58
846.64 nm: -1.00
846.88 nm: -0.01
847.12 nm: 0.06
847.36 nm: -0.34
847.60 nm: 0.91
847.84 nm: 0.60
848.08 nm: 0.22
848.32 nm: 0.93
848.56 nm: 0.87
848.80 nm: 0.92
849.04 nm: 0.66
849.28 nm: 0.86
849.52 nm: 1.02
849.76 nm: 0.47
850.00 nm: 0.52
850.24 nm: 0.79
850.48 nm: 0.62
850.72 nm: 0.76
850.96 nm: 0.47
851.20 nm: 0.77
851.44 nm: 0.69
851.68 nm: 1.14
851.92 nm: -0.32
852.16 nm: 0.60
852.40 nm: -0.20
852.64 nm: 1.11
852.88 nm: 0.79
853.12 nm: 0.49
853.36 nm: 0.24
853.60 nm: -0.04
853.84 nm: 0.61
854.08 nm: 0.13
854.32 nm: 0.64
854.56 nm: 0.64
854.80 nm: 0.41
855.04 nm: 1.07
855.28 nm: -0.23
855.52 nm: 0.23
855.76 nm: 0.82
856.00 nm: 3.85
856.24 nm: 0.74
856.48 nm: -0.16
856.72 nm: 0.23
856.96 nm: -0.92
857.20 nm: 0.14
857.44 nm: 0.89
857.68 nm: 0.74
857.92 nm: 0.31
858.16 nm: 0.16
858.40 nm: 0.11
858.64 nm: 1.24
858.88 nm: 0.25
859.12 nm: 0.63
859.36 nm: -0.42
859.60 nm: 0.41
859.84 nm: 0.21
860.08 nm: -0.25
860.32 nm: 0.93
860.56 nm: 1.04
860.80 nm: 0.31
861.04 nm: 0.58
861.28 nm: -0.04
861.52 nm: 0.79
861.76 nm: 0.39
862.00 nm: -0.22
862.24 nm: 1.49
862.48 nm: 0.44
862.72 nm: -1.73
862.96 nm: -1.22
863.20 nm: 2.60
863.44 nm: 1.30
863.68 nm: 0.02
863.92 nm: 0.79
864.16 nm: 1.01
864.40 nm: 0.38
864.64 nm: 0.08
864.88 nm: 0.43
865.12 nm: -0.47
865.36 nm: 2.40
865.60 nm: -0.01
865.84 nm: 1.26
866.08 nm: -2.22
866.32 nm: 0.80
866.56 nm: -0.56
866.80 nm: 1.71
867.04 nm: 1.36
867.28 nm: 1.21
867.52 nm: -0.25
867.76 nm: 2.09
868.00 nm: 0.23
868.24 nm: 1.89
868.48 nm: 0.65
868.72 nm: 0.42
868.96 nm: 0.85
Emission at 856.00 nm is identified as H-alpha 6563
